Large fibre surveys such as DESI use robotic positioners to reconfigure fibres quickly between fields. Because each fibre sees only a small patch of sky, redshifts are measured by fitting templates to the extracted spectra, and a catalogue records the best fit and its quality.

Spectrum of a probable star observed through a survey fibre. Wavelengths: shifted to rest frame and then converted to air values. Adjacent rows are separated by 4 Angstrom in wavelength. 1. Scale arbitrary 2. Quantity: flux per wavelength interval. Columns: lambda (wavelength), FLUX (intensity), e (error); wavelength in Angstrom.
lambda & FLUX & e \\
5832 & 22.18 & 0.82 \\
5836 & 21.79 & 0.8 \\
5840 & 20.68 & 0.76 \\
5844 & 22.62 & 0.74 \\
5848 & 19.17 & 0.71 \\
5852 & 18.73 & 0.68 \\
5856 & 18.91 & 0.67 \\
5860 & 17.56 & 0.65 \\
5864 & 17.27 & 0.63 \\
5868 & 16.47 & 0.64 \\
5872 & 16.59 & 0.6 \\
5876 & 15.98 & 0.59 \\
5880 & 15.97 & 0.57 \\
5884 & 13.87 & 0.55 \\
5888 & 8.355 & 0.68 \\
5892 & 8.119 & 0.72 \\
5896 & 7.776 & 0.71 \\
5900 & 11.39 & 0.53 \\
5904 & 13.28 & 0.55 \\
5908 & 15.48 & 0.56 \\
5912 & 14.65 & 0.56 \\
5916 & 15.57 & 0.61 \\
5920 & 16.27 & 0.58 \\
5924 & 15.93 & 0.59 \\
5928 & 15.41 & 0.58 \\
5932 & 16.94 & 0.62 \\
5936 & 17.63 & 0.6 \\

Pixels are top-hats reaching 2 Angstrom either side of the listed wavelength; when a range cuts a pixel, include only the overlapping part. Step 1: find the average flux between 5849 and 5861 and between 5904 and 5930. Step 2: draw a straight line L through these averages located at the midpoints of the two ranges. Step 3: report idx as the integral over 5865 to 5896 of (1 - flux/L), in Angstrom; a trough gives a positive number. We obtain 7.1 Angstrom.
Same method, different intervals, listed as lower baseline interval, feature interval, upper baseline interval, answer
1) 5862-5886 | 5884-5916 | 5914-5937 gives 8.8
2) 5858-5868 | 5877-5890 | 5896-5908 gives 1.5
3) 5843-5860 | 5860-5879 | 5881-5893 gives -2.2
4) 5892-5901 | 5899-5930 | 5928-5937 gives -5.0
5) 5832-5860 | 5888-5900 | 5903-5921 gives 5.7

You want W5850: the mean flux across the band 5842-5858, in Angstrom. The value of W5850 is 19.9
